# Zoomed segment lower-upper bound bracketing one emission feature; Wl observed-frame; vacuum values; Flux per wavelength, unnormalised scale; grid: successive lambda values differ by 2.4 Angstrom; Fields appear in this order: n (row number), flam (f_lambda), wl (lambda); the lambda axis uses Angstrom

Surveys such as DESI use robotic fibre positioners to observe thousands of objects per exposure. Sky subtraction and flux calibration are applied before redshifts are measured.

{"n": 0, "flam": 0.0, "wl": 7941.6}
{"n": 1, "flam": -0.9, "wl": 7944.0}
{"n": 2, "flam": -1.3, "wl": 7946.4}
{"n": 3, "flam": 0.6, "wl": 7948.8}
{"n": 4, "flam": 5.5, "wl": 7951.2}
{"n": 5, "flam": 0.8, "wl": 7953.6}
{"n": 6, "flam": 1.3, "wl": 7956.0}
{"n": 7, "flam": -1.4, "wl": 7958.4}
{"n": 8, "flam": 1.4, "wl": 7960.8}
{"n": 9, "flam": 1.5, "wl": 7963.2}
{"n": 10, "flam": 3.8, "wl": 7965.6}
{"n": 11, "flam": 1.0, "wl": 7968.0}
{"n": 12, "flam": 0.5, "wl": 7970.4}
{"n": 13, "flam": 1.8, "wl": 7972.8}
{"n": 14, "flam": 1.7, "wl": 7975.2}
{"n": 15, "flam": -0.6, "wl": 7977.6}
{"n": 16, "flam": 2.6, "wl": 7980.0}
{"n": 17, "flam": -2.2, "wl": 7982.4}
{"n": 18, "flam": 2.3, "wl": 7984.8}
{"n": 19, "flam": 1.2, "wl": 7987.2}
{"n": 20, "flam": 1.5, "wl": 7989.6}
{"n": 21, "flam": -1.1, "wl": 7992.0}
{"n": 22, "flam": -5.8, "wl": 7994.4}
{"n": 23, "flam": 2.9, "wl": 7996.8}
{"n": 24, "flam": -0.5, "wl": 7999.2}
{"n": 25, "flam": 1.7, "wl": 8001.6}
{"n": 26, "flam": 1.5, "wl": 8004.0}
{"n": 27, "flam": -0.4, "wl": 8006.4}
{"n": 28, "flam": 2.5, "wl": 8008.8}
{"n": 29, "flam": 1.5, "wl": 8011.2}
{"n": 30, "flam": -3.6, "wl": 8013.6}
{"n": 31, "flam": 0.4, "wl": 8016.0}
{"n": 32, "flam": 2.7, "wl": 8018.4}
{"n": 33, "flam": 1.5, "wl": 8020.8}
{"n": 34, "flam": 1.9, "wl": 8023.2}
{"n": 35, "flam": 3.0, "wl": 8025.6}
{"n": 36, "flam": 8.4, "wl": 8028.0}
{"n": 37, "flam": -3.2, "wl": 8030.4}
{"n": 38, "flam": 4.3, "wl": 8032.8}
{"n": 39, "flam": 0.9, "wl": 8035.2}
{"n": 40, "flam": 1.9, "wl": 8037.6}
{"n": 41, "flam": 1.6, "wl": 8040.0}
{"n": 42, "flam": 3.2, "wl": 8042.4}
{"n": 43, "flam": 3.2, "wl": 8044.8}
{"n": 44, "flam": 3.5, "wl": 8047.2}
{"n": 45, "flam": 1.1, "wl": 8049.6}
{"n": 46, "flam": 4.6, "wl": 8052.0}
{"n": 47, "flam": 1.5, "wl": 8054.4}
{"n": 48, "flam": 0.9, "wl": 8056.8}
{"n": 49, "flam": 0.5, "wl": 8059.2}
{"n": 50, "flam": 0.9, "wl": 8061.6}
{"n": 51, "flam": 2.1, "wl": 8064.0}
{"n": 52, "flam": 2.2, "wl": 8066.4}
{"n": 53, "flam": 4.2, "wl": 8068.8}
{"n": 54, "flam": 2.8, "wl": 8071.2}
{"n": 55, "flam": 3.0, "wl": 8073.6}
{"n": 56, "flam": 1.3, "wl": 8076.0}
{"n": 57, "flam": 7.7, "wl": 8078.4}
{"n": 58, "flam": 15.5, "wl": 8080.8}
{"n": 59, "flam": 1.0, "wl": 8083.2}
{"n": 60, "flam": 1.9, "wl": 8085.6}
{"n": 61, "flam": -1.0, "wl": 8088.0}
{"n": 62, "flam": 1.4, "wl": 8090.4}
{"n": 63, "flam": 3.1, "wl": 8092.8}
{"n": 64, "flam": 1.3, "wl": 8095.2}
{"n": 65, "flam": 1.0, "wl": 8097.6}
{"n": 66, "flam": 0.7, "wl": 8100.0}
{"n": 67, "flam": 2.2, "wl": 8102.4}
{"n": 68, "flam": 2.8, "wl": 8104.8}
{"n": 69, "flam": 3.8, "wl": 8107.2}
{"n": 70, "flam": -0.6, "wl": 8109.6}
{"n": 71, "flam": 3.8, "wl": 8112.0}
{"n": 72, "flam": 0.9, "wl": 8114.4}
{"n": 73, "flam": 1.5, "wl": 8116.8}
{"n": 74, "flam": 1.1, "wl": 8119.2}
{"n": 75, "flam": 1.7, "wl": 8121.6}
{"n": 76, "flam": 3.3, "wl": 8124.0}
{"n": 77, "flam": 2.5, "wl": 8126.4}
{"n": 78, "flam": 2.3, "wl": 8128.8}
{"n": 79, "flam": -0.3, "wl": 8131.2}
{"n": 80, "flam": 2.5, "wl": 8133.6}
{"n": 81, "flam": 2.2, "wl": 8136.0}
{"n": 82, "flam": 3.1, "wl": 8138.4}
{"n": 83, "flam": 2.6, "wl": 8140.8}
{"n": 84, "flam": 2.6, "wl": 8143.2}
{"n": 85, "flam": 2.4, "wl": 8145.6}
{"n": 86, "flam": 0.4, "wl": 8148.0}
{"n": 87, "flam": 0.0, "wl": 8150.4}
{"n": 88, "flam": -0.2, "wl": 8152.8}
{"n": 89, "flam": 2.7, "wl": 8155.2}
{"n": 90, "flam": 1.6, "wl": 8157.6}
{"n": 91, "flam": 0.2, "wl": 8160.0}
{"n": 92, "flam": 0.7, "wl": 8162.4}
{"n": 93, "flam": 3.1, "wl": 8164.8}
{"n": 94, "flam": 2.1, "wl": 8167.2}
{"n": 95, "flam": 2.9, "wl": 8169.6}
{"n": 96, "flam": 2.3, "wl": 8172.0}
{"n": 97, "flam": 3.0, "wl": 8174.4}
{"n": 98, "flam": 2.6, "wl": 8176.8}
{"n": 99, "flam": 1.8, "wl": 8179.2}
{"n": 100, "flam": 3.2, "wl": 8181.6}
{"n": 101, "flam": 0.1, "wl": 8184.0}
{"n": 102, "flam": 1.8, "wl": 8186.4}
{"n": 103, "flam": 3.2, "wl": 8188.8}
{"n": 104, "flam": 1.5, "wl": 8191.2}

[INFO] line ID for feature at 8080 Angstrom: H-alpha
